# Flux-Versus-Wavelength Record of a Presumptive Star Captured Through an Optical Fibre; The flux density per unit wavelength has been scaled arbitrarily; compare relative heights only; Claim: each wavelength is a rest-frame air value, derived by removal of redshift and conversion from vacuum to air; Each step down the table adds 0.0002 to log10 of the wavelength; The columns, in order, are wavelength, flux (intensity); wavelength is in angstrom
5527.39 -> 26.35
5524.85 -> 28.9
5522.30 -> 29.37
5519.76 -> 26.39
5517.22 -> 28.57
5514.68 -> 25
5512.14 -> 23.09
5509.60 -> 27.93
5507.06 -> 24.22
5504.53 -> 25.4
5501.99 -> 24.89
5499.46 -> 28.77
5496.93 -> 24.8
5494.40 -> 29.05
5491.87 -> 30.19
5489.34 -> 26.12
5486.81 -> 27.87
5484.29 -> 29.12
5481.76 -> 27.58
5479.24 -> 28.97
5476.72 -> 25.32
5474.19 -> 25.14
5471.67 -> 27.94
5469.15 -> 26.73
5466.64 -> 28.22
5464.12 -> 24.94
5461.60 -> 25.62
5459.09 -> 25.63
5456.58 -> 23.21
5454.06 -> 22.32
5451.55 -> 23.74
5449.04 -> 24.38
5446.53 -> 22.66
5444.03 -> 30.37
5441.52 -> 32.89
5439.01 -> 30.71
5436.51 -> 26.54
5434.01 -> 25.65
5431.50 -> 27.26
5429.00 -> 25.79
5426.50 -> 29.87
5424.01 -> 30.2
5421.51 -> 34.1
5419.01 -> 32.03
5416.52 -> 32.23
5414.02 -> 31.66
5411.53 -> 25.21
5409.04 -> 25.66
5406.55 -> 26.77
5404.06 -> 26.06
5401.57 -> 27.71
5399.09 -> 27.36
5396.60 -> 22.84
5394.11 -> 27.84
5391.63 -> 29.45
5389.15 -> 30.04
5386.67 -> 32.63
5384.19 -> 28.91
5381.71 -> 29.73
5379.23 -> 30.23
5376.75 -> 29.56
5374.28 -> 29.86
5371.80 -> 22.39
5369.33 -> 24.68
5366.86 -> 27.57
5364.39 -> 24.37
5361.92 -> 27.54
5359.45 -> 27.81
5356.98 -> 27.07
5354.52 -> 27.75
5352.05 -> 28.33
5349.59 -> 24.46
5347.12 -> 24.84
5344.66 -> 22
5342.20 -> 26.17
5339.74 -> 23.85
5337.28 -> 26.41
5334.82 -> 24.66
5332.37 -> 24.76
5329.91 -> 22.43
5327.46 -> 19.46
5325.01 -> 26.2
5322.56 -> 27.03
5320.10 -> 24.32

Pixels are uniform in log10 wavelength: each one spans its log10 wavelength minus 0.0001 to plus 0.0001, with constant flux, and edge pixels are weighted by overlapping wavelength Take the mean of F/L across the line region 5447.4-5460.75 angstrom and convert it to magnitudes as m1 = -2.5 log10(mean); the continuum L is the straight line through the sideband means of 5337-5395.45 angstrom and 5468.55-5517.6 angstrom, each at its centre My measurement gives 0.13 mag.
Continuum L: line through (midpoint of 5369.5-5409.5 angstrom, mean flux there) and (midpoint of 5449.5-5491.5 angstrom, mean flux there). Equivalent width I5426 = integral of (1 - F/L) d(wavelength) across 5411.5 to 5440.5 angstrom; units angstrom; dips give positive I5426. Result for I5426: -2.49 angstrom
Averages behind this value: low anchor 27.9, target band 29.5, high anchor 26.2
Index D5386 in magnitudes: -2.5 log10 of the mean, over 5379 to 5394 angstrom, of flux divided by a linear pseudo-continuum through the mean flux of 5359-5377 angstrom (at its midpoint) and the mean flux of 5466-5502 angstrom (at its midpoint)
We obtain -0.13 mag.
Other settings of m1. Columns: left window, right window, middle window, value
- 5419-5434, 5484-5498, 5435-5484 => 0.080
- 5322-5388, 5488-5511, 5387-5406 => -0.044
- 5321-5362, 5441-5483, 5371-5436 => -0.113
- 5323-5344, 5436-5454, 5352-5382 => -0.092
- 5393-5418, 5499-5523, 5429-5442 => -0.041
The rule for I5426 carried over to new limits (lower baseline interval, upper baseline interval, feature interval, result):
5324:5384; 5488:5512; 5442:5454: 0.4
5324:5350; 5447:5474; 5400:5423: -4.0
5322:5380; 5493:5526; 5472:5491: -0.6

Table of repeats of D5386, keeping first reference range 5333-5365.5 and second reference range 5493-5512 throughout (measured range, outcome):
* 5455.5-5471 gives 0.01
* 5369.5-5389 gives -0.12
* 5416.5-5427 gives -0.22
